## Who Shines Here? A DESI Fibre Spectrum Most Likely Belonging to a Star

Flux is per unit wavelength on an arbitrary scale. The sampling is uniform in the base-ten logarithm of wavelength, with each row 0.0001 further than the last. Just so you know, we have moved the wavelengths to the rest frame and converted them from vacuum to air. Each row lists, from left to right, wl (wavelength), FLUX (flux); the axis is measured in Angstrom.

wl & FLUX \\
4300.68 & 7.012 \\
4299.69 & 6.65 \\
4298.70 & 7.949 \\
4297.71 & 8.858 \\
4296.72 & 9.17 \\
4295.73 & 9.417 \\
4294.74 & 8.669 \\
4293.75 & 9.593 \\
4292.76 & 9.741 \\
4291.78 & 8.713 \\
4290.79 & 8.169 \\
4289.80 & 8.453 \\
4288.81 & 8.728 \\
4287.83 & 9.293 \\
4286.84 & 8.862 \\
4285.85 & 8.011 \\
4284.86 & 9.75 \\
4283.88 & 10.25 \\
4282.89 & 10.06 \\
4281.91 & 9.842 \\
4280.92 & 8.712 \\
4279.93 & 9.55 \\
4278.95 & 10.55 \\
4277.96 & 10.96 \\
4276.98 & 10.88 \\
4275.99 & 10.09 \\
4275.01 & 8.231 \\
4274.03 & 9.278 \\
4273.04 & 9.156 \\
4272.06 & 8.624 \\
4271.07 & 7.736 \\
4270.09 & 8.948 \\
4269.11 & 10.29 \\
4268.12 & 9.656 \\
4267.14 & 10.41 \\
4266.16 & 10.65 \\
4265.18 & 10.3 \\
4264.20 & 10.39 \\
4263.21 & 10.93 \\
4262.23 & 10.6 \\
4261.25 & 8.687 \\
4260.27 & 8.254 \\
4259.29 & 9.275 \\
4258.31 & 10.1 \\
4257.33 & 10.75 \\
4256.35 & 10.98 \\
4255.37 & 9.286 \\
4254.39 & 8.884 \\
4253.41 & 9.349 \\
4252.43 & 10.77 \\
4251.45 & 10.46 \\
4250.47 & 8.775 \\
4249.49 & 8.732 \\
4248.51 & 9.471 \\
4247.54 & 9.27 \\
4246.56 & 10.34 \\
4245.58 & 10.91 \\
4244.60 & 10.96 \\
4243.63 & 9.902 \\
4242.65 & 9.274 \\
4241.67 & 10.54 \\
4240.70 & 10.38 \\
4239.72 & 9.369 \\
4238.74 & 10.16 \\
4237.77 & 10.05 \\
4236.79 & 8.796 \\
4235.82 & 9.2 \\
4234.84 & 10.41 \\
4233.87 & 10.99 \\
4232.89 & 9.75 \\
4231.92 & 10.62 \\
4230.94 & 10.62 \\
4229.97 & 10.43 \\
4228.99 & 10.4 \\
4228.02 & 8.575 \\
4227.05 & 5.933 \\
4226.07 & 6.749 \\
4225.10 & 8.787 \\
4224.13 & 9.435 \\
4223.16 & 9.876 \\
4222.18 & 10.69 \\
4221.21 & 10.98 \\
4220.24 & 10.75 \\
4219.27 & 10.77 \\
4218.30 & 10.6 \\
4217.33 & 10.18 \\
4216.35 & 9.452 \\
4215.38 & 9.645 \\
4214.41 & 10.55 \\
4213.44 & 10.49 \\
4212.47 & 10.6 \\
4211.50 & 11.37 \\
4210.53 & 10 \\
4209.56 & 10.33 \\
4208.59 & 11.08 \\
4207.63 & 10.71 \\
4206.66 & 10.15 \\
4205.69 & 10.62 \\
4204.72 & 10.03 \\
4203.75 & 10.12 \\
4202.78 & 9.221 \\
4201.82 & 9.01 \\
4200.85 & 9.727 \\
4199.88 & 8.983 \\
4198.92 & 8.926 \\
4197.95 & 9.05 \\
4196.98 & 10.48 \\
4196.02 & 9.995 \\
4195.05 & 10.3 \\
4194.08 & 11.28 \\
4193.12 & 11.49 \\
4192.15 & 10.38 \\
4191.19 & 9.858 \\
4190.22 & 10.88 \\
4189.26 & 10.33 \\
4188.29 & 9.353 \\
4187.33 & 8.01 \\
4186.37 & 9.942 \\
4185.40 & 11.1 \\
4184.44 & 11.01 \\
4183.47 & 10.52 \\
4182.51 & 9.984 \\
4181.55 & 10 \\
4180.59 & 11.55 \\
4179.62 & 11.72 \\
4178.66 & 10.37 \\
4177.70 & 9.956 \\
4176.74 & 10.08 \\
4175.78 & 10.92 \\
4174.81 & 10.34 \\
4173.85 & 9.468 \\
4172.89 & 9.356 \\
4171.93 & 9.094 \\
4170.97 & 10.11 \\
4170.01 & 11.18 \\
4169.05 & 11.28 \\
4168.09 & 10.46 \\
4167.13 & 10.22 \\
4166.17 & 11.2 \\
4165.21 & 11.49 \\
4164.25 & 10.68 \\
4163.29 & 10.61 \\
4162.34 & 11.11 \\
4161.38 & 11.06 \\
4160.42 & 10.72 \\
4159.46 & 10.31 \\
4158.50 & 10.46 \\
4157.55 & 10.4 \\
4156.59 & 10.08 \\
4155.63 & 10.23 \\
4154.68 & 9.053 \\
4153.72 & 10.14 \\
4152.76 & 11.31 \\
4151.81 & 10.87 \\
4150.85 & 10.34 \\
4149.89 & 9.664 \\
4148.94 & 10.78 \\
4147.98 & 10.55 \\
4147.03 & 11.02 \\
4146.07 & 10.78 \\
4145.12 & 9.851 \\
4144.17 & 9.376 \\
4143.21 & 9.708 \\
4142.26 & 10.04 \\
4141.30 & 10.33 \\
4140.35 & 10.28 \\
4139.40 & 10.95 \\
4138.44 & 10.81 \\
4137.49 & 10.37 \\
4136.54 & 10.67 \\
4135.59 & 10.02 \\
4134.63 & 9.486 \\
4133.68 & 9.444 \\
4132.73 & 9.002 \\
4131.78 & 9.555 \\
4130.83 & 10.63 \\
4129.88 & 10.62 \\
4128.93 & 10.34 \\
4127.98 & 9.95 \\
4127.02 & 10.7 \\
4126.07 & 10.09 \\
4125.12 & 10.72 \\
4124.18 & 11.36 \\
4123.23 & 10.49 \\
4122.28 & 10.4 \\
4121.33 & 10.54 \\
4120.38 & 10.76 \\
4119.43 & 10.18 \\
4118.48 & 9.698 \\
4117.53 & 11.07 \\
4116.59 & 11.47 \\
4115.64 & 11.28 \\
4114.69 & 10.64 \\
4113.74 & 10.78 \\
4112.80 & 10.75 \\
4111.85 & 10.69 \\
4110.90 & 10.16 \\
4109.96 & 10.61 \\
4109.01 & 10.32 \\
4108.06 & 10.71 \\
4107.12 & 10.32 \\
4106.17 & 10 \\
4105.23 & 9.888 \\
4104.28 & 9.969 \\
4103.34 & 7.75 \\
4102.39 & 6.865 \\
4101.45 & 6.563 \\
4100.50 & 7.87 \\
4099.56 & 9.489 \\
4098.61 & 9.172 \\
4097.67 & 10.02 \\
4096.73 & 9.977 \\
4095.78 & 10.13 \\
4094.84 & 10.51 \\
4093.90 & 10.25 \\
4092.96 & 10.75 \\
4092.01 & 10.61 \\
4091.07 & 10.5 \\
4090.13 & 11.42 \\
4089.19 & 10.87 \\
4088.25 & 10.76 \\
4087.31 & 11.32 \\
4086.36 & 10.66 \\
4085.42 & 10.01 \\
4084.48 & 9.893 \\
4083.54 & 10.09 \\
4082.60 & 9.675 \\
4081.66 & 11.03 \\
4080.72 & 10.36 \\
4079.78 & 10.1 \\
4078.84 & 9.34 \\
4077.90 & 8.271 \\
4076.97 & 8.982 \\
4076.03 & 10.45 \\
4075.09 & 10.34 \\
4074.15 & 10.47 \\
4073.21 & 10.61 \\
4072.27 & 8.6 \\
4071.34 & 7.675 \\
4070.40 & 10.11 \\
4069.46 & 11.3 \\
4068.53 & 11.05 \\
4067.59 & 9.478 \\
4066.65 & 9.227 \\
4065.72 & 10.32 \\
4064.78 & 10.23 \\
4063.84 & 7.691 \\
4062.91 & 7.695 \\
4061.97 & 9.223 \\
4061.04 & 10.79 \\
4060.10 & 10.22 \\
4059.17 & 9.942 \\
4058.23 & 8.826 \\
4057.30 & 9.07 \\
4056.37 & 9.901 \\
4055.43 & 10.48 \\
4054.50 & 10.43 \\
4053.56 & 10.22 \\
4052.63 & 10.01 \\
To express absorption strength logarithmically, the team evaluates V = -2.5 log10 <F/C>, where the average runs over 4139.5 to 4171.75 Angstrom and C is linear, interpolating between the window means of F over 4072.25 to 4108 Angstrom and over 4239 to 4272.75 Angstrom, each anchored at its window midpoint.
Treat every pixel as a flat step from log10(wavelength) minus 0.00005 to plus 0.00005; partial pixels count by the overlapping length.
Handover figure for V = -0.07 mag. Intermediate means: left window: 9.86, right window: 9.8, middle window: 10.5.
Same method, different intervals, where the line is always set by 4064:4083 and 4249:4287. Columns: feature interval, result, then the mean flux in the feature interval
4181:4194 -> -0.06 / 10.3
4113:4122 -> -0.10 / 10.7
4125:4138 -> -0.03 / 10.1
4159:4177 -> -0.08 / 10.5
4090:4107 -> 0.03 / 9.52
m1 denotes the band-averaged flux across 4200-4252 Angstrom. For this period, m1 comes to 9.92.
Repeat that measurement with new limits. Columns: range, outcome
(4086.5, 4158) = 10.2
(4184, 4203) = 9.98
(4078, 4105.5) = 9.83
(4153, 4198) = 10.4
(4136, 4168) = 10.5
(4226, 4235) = 9.54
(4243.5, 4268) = 9.94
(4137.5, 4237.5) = 10.2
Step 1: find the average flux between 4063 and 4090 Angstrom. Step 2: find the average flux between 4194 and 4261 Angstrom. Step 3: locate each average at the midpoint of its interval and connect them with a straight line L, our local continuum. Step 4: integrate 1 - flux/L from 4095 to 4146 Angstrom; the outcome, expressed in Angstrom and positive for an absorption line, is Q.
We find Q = -0.7 Angstrom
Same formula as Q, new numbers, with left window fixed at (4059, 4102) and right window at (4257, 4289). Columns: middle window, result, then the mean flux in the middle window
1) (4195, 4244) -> -1.0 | 9.9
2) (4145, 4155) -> -0.7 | 10.4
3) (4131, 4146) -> -0.4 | 10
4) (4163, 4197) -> -2.3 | 10.4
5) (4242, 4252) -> -0.2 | 9.82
